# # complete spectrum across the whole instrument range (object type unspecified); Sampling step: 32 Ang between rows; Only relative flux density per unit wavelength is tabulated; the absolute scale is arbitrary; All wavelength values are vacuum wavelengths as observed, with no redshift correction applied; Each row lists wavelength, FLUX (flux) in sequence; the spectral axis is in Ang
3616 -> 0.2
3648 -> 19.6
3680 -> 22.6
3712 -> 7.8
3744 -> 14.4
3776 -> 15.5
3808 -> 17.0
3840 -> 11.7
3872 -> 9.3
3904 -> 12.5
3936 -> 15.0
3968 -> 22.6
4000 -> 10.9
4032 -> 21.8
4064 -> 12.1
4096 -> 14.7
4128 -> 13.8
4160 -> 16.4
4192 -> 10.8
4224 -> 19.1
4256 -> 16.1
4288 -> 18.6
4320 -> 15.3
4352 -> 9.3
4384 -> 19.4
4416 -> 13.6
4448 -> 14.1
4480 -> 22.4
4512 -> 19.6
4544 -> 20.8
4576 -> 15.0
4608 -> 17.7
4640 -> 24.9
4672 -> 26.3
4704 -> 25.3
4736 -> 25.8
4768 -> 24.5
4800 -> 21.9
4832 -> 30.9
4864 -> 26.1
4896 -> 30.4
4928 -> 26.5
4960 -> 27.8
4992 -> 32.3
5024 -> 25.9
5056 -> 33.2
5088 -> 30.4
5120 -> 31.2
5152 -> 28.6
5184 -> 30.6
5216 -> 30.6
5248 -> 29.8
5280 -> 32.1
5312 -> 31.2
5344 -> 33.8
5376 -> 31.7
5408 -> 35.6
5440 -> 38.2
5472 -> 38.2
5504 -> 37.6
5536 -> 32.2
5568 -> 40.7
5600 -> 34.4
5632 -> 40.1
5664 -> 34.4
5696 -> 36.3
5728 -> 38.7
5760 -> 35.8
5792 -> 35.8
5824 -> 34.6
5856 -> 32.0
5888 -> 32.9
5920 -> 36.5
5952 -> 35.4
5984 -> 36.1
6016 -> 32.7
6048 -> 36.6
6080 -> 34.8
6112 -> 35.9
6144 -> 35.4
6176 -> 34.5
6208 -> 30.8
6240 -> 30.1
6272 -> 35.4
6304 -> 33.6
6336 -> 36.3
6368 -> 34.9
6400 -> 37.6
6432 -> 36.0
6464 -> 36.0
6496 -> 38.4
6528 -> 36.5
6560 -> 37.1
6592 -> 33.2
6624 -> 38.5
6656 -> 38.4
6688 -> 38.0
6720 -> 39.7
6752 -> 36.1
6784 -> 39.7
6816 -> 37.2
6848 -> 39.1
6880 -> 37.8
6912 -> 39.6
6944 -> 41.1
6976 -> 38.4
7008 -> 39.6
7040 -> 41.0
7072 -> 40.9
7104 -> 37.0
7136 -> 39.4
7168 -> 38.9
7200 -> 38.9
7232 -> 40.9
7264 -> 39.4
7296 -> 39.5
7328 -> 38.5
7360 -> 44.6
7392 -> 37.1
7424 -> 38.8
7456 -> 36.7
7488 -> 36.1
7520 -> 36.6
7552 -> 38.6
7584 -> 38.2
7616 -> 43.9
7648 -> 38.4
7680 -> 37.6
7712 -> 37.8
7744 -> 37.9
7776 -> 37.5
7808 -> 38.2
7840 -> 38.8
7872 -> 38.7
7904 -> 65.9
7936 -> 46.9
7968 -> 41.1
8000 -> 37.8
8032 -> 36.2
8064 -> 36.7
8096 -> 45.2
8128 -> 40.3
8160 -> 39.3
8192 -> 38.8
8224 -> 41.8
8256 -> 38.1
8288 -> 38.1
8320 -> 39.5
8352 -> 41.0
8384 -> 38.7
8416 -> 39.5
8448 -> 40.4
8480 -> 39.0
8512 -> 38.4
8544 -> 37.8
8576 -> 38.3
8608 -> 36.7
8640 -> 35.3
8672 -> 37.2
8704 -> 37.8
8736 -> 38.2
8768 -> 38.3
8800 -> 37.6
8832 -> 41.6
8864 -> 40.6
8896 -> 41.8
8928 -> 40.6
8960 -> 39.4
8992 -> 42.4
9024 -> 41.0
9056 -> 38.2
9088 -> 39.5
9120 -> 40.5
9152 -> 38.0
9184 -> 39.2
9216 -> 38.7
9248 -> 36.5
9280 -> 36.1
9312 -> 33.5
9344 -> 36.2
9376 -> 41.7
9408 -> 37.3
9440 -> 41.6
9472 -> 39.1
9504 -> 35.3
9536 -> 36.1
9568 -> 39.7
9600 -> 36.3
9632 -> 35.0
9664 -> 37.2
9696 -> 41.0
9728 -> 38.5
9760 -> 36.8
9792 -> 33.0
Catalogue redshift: 0.205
